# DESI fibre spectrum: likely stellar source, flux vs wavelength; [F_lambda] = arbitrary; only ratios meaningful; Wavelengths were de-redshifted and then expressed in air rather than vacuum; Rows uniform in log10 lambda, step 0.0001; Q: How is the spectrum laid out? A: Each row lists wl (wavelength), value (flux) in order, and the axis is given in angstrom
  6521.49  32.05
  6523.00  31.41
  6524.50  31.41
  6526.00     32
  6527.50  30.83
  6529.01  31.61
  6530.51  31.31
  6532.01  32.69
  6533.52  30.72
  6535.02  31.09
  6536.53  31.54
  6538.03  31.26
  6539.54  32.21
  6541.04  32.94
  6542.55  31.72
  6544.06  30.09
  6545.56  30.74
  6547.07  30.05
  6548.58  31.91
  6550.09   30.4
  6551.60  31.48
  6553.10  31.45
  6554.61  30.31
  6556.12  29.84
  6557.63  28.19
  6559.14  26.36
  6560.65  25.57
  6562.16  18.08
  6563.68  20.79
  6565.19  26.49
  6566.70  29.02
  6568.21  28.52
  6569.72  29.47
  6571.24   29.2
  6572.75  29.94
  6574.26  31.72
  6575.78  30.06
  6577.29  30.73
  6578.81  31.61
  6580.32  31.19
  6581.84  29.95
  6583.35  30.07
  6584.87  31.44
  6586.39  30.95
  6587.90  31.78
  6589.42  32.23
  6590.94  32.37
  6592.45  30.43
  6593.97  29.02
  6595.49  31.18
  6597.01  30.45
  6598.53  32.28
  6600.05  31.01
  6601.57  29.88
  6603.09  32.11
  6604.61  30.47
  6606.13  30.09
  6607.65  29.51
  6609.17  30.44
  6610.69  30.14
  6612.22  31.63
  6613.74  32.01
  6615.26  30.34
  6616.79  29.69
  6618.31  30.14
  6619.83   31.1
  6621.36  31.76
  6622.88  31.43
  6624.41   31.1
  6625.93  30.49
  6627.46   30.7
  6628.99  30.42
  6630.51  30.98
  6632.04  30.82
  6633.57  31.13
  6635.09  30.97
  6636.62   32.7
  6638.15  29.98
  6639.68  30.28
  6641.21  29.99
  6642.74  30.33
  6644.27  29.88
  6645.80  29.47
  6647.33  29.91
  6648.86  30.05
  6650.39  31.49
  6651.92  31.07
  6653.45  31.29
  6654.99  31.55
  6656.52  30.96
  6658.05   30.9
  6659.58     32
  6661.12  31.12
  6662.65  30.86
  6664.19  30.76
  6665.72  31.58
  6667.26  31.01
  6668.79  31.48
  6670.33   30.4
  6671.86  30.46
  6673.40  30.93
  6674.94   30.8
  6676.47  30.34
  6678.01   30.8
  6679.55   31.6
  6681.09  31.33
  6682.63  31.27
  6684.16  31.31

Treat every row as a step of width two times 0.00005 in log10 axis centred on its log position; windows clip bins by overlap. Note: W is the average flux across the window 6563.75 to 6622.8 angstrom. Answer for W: 30.4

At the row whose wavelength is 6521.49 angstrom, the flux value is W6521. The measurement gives 32.05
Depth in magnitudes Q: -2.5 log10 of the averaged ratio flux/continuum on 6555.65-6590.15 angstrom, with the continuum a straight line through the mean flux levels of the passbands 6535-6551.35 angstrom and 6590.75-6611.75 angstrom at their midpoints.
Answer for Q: 0.08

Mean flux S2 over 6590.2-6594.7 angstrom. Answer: 30.6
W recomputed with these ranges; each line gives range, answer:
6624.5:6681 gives 30.8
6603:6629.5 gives 30.7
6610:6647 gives 30.7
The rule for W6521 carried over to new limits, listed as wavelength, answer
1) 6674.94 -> 30.8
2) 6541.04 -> 32.94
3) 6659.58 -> 32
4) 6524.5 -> 31.41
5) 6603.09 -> 32.11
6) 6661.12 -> 31.12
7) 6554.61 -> 30.31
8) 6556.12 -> 29.84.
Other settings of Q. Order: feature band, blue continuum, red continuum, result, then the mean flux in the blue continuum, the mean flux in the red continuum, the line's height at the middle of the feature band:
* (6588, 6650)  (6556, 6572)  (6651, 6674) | -0.06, 26.4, 31.1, 29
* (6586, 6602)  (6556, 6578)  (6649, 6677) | -0.09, 27.5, 31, 28.5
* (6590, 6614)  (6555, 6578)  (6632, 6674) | -0.07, 27.6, 30.8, 28.9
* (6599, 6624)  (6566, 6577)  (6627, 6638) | -0.01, 29.8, 31.1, 30.6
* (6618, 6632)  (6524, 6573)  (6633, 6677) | -0.02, 29.7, 30.8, 30.5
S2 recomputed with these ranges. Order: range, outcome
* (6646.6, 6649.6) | 30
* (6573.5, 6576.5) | 30.9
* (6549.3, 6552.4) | 31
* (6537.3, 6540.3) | 31.8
